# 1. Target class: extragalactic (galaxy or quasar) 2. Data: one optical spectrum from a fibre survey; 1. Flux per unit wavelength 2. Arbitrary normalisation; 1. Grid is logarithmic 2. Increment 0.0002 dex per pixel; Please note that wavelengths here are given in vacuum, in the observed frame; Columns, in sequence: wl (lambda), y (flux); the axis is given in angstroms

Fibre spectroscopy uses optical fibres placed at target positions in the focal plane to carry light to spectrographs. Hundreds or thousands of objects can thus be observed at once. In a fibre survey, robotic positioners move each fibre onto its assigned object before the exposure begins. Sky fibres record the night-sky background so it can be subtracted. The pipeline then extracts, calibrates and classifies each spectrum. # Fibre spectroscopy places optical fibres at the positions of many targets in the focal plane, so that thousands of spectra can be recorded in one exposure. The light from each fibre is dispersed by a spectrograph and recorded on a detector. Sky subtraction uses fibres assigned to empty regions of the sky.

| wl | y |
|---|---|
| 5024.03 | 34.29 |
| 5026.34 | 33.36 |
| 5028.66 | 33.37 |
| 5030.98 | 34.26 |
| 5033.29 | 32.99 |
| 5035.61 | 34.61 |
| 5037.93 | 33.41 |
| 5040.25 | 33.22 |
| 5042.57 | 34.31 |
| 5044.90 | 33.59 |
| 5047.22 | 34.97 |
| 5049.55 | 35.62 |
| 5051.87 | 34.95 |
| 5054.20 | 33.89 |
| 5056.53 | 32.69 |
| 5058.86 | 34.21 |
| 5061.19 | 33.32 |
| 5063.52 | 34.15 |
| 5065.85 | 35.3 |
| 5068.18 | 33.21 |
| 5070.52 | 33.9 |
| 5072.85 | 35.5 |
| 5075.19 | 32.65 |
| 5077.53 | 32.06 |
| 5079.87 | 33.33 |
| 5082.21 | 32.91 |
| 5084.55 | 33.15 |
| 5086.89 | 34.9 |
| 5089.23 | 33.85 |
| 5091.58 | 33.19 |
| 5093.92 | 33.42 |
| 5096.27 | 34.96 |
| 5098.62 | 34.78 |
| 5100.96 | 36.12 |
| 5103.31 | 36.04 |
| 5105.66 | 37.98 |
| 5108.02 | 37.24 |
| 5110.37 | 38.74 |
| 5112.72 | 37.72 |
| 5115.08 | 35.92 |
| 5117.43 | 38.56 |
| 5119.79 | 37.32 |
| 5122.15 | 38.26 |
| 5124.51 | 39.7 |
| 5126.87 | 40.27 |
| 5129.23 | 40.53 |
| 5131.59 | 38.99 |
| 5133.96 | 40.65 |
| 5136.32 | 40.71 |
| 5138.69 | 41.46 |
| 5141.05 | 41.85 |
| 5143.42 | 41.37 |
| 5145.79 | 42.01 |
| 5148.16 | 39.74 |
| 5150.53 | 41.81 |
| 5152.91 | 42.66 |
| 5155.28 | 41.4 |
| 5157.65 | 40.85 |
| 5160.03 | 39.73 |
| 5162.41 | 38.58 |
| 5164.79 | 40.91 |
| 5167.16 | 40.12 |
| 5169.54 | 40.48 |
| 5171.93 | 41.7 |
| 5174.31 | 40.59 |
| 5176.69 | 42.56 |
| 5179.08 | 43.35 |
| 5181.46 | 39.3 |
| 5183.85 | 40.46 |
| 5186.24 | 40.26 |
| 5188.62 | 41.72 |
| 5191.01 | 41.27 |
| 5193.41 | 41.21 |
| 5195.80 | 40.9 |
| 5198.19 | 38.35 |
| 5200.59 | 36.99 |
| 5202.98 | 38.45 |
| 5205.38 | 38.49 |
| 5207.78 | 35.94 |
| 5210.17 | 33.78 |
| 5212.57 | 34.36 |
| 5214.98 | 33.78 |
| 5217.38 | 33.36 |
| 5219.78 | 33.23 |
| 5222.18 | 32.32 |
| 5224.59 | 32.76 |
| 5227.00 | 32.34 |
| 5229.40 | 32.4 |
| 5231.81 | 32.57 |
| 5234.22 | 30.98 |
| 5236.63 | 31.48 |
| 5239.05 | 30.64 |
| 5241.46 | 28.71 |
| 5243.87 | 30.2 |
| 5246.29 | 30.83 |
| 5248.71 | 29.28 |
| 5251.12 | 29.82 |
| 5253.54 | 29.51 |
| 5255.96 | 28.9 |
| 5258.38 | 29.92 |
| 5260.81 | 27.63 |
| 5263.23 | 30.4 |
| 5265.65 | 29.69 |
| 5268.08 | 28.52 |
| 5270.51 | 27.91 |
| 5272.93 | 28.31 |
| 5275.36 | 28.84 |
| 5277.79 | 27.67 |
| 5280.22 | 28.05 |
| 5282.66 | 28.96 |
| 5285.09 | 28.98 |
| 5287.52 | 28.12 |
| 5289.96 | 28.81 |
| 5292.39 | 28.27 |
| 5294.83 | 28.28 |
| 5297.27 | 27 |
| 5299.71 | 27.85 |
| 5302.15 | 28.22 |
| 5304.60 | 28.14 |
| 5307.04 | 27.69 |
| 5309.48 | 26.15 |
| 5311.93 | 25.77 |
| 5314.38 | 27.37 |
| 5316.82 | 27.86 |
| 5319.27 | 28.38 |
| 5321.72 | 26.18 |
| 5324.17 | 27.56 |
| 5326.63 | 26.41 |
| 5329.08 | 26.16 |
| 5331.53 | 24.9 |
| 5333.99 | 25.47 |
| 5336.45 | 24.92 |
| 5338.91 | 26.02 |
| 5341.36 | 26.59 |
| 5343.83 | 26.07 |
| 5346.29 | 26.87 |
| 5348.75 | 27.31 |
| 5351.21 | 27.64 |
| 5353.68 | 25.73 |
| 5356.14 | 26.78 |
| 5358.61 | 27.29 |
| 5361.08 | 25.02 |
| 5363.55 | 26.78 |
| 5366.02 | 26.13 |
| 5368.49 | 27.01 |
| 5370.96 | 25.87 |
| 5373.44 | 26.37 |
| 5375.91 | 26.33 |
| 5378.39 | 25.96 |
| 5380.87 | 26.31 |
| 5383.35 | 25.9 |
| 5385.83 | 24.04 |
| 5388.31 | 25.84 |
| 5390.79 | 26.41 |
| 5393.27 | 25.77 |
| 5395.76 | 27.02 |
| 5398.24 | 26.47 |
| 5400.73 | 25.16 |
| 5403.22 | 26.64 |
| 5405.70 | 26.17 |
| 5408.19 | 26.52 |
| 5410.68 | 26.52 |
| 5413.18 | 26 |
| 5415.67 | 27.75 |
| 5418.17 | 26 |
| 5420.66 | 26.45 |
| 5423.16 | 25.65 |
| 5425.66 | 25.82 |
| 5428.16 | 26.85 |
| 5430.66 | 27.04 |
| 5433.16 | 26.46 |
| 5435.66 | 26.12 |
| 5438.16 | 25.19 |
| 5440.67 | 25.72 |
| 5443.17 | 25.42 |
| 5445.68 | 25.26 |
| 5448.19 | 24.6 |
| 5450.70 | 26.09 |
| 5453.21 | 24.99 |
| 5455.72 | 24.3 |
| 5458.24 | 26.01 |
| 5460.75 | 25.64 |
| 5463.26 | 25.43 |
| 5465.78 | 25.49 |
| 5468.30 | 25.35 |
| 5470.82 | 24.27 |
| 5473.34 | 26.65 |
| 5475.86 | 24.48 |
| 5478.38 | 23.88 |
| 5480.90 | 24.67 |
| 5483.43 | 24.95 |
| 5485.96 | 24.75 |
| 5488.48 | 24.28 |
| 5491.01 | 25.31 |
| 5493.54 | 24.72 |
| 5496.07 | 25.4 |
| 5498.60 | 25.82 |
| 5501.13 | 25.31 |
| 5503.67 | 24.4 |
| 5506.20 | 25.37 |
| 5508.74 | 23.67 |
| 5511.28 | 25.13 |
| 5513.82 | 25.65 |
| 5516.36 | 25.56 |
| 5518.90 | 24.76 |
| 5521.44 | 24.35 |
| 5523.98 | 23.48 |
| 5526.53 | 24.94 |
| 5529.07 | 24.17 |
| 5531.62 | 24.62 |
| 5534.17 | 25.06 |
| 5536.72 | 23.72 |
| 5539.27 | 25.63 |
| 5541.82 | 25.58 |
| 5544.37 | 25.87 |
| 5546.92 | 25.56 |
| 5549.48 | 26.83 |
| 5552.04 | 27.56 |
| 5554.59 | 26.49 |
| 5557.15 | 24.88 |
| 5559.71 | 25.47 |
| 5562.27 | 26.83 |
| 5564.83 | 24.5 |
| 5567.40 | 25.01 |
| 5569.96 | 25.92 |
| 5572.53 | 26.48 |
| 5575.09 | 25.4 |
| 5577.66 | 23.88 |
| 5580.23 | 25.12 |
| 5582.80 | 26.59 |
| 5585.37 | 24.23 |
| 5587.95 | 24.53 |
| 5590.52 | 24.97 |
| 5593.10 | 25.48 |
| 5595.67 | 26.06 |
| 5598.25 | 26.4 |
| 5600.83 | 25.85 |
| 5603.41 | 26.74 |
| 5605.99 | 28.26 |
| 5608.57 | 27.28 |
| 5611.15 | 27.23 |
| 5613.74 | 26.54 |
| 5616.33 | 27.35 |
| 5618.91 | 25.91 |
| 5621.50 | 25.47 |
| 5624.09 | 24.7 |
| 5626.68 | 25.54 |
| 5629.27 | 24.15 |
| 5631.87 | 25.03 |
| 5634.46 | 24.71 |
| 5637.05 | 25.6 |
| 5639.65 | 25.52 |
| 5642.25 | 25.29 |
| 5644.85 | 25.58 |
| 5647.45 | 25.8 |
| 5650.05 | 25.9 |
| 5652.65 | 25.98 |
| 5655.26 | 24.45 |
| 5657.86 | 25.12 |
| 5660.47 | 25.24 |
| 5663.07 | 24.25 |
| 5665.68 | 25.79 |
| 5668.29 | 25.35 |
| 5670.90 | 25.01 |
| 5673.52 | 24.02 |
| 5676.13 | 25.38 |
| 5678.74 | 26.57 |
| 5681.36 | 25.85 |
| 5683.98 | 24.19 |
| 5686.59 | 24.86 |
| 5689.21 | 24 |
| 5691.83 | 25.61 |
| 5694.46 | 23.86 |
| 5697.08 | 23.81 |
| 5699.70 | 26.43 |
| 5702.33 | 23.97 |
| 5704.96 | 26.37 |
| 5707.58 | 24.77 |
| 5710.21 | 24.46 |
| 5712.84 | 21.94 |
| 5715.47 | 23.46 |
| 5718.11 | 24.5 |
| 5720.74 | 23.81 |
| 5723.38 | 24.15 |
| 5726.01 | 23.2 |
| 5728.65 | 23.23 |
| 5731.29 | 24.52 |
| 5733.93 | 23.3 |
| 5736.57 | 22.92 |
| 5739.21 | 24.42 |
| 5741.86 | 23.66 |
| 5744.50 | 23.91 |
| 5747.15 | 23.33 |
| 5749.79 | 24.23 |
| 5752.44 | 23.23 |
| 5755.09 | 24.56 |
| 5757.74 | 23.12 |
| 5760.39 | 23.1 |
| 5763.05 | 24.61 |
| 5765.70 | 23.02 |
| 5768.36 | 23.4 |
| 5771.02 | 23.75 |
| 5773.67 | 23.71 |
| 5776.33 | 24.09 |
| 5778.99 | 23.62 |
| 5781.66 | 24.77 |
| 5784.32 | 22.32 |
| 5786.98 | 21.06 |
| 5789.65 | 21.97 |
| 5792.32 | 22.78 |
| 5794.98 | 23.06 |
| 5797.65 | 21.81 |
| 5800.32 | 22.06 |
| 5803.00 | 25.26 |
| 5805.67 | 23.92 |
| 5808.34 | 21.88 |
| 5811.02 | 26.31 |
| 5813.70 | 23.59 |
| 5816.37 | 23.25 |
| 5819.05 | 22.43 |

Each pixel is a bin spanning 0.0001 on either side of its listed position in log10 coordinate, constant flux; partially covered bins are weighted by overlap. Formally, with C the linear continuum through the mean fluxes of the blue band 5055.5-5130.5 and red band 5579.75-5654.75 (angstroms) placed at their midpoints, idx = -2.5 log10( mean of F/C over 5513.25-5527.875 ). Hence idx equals 0.12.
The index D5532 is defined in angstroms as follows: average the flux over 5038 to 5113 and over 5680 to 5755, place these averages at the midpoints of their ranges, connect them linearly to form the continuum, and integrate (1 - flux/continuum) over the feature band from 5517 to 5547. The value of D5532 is 2.6 angstroms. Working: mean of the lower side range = 34.5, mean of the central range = 24.8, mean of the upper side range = 24.1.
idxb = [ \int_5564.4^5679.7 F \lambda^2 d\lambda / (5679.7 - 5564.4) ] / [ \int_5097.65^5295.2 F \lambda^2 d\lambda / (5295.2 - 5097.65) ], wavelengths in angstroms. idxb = 0.84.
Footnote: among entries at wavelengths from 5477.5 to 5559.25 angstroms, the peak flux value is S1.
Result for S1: 27.56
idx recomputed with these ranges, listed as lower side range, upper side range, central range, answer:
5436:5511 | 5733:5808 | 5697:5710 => -0.061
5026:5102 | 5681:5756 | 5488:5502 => 0.095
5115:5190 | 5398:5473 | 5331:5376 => 0.146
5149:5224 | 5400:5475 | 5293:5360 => 0.178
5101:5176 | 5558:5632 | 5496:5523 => 0.138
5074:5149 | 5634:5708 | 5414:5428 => 0.160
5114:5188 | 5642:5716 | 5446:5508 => 0.225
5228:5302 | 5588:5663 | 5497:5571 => 0.058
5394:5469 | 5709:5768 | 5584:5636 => -0.052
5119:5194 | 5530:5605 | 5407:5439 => 0.172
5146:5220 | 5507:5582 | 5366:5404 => 0.204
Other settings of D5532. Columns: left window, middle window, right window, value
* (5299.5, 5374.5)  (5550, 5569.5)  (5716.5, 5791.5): -0.7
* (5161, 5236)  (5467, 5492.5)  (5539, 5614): 3.5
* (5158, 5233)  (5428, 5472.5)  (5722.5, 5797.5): 8.2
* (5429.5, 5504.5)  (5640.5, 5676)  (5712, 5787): -1.6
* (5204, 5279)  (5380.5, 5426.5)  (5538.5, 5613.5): 4.0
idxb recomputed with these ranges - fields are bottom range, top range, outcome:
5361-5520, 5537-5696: 1.06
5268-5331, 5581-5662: 1.04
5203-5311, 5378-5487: 0.91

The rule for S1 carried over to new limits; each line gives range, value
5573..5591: 26.59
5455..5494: 26.65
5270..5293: 28.98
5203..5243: 38.49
